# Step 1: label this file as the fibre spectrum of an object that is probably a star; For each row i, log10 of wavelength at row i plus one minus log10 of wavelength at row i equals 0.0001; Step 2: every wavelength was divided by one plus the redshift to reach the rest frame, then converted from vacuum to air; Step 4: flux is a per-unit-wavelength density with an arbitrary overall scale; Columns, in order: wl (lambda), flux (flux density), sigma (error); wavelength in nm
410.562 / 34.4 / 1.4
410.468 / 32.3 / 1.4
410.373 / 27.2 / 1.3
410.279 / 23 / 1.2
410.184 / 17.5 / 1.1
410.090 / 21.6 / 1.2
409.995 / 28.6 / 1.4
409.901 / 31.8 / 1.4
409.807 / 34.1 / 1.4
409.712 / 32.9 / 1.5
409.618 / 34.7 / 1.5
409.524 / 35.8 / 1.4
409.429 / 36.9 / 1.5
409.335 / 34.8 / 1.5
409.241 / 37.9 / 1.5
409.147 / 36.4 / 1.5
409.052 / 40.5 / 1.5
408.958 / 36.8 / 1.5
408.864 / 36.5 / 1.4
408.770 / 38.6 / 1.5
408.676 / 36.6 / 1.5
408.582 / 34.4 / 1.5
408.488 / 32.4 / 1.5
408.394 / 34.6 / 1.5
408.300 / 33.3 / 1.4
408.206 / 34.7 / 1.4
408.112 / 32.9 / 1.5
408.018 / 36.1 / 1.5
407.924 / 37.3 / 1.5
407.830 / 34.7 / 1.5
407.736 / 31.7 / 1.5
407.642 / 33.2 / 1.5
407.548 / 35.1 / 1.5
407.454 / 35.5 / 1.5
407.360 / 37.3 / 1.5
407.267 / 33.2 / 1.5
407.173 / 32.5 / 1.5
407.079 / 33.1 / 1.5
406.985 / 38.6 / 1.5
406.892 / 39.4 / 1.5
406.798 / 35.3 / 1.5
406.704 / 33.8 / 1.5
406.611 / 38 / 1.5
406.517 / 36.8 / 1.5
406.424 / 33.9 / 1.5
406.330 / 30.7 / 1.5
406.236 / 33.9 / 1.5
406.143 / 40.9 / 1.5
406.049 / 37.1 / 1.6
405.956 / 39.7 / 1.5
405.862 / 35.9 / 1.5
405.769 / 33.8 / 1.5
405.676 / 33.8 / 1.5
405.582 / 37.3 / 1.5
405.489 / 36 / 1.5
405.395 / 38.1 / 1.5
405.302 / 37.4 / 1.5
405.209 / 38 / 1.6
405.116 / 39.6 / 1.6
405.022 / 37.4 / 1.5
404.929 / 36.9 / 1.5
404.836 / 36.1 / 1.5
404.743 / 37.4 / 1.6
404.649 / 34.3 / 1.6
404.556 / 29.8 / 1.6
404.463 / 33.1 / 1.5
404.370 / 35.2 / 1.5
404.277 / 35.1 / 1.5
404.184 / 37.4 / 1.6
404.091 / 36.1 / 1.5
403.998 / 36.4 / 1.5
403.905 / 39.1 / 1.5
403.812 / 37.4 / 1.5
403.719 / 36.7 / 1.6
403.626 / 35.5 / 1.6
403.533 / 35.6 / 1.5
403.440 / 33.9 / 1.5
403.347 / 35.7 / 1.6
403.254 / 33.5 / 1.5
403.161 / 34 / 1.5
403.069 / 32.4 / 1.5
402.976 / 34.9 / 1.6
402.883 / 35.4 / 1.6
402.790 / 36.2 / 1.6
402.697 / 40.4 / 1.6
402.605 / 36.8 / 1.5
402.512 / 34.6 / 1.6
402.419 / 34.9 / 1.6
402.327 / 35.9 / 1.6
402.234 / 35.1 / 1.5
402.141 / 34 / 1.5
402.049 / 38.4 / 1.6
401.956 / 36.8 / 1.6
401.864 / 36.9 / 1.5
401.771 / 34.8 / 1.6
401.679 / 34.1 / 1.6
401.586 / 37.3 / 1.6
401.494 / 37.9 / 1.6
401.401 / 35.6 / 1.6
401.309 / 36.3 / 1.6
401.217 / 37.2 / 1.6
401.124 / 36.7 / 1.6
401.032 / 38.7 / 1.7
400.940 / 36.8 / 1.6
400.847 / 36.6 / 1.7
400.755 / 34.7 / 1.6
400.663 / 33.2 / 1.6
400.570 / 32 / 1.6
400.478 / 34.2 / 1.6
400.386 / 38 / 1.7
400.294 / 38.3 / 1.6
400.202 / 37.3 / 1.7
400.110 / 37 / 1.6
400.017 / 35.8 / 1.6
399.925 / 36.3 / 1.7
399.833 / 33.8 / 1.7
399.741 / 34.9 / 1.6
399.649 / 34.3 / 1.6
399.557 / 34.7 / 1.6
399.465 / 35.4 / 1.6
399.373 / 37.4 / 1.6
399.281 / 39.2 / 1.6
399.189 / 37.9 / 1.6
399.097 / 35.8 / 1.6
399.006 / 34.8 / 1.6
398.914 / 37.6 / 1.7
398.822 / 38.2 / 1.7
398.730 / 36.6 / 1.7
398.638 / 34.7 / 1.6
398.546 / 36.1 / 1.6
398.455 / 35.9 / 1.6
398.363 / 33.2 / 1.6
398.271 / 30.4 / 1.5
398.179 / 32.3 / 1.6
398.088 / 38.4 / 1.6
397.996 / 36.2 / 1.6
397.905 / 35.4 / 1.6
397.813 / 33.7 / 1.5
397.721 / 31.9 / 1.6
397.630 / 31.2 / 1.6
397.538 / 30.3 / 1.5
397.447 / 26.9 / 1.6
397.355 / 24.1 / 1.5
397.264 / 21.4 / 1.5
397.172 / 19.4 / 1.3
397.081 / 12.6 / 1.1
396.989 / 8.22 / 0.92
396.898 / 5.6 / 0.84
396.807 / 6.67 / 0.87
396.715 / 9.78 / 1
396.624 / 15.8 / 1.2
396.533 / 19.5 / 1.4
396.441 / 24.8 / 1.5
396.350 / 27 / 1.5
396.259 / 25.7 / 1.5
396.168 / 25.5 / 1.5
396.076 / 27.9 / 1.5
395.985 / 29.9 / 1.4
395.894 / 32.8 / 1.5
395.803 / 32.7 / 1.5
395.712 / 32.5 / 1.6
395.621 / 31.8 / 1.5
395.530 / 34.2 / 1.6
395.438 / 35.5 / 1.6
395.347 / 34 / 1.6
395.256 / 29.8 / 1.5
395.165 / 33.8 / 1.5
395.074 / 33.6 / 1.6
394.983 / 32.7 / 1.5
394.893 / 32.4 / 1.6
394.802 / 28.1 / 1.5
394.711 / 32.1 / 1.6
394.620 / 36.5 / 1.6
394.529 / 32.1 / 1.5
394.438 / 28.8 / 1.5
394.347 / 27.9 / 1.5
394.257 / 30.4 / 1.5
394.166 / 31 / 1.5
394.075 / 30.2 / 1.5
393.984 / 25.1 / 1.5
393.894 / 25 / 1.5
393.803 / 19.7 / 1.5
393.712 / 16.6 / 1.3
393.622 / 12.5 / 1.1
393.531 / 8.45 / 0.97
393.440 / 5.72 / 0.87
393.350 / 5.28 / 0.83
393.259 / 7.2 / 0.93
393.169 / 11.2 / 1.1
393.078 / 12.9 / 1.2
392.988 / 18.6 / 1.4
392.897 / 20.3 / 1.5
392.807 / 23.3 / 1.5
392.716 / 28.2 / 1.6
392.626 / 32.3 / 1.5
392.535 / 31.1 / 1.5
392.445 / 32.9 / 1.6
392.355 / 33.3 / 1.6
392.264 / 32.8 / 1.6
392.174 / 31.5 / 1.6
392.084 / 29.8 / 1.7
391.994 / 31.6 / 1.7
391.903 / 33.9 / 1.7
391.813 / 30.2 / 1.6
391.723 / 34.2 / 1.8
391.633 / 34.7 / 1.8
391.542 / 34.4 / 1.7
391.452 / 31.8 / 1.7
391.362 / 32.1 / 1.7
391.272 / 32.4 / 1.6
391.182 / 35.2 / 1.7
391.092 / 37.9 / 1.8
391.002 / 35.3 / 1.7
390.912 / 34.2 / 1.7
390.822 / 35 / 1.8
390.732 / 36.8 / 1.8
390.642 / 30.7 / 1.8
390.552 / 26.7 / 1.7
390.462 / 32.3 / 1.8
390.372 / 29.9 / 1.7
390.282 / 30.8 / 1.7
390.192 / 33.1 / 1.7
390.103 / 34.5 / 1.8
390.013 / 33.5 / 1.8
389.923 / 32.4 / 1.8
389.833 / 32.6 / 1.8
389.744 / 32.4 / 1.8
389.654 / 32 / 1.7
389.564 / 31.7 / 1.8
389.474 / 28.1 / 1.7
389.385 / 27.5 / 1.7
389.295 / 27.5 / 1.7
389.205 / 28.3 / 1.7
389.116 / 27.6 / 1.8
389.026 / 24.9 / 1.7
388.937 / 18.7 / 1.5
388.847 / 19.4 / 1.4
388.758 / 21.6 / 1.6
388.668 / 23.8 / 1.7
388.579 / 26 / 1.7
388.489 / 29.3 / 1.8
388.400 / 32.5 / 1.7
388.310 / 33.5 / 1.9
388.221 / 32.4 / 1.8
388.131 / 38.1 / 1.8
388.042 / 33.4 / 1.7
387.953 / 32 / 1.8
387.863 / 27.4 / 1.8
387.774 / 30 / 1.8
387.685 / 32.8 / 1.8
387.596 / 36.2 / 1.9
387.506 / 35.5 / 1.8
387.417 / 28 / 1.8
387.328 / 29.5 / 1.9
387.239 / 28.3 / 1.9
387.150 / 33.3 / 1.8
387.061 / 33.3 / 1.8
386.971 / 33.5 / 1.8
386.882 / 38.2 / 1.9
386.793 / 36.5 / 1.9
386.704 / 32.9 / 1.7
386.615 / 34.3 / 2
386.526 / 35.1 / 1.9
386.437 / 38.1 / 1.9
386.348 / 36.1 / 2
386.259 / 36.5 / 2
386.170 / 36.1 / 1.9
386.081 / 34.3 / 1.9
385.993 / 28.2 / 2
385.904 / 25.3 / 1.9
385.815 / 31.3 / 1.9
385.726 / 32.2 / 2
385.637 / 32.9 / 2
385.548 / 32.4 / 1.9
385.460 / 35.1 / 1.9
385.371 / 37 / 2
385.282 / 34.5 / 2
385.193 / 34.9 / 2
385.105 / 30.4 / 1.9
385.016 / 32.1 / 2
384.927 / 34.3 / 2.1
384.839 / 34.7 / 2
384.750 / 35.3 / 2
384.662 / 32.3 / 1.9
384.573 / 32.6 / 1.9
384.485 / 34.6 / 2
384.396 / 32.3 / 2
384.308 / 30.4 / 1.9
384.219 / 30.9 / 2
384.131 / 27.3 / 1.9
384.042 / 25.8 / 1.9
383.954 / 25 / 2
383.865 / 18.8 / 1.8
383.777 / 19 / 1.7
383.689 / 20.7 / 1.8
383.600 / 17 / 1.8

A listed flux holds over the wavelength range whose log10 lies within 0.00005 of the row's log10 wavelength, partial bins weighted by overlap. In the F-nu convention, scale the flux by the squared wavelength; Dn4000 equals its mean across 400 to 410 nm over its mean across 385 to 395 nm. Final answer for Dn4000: 1.30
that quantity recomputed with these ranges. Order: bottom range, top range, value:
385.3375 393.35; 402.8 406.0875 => 1.27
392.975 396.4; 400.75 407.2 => 1.46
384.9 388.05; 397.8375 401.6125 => 1.16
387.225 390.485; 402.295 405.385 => 1.29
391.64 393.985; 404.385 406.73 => 1.67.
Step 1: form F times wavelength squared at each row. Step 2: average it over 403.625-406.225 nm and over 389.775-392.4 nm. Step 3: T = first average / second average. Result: 1.2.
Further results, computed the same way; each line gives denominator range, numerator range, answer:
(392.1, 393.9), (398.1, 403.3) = 1.82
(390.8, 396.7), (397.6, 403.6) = 1.33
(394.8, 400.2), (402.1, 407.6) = 1.23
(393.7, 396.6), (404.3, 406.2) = 1.30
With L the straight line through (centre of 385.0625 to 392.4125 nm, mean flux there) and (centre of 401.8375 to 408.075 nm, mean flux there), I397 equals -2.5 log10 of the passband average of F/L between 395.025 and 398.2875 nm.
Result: 0.26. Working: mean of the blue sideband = 31.9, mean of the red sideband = 35.8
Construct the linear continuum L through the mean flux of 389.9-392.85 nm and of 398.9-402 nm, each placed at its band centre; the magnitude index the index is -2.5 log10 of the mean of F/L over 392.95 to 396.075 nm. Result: 0.30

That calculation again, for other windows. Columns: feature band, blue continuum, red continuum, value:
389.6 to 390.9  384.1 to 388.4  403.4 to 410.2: 0.04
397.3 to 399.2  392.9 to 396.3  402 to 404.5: -0.13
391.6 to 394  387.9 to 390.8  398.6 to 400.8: 0.34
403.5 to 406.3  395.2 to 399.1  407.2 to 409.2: -0.10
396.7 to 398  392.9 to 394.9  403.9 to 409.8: 0.15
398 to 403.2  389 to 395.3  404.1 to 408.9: -0.10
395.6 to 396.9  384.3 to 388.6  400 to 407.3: 0.42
